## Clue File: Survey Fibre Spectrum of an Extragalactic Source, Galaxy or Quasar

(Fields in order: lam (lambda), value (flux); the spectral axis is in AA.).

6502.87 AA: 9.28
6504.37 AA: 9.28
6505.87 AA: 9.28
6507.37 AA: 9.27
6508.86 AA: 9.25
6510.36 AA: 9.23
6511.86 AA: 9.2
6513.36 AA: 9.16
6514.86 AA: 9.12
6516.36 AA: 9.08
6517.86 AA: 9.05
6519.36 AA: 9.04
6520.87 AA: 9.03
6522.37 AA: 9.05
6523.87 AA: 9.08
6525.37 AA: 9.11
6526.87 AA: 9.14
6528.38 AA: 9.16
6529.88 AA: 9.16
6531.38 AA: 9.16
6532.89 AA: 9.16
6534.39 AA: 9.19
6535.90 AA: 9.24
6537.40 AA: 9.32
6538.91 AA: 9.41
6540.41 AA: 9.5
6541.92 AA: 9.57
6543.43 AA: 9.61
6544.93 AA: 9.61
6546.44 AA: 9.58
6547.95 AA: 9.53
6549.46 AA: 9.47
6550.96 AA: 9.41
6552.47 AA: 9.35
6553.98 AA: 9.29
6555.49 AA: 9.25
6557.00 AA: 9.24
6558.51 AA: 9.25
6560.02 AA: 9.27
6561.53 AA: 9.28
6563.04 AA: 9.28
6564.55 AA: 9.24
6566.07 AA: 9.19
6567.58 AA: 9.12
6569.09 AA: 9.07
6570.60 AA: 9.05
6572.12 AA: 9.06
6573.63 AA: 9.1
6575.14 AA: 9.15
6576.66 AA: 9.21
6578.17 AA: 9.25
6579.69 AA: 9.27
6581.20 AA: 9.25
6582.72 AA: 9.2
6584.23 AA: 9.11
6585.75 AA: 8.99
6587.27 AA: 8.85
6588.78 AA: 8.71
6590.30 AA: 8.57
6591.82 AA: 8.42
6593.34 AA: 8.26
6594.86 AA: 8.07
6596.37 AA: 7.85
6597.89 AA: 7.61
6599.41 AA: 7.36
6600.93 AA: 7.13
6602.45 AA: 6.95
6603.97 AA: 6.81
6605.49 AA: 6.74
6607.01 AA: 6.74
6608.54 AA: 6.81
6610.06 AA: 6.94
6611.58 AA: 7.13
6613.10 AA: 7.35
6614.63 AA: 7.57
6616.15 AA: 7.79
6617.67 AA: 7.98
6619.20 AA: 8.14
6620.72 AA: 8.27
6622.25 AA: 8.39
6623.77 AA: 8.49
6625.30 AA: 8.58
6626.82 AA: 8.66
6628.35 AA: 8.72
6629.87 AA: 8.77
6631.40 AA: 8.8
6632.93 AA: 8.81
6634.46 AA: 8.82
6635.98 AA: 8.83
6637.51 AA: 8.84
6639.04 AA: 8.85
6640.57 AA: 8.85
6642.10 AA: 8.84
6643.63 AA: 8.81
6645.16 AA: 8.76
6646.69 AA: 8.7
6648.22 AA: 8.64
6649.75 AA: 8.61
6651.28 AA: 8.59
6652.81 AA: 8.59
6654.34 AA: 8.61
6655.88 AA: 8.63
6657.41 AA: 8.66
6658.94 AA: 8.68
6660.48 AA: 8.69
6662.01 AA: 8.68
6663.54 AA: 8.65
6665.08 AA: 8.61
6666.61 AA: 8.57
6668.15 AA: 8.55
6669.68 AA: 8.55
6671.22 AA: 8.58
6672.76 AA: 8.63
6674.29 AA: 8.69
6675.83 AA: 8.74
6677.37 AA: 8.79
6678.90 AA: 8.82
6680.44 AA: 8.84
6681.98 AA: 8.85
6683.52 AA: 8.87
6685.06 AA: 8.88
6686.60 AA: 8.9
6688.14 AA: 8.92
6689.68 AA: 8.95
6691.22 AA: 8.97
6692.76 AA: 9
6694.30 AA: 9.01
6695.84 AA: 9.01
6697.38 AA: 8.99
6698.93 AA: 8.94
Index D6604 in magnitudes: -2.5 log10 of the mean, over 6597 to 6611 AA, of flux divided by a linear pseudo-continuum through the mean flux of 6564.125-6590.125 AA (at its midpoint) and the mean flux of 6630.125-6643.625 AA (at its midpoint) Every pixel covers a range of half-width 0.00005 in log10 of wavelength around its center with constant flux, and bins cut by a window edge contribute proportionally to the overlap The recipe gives 0.27 mag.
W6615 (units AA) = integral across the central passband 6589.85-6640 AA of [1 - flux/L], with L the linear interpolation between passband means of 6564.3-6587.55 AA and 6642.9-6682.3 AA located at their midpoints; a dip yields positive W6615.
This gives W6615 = 5.3 AA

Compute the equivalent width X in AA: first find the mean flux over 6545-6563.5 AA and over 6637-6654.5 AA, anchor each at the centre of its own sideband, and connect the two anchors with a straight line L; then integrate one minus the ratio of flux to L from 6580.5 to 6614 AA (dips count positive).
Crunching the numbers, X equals 4.50 AA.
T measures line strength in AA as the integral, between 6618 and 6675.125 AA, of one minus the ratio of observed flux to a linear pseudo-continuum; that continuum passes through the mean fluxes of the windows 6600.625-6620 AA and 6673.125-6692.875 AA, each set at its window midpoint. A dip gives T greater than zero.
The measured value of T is -4.4 AA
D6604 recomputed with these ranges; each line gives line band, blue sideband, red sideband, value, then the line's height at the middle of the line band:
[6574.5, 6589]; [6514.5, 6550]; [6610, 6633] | -0.056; 8.66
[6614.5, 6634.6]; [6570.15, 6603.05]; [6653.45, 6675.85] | 0.022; 8.6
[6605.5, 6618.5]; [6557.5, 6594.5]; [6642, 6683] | 0.220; 8.89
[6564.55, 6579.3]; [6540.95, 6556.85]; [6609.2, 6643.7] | -0.001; 9.13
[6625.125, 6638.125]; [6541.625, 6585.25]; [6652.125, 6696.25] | 0.023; 8.96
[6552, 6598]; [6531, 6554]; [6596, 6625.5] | -0.059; 8.5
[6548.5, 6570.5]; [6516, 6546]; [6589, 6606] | -0.085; 8.56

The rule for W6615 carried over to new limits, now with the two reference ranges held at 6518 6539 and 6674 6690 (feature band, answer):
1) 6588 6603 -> 1.8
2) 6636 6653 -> 0.3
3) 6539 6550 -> -0.5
